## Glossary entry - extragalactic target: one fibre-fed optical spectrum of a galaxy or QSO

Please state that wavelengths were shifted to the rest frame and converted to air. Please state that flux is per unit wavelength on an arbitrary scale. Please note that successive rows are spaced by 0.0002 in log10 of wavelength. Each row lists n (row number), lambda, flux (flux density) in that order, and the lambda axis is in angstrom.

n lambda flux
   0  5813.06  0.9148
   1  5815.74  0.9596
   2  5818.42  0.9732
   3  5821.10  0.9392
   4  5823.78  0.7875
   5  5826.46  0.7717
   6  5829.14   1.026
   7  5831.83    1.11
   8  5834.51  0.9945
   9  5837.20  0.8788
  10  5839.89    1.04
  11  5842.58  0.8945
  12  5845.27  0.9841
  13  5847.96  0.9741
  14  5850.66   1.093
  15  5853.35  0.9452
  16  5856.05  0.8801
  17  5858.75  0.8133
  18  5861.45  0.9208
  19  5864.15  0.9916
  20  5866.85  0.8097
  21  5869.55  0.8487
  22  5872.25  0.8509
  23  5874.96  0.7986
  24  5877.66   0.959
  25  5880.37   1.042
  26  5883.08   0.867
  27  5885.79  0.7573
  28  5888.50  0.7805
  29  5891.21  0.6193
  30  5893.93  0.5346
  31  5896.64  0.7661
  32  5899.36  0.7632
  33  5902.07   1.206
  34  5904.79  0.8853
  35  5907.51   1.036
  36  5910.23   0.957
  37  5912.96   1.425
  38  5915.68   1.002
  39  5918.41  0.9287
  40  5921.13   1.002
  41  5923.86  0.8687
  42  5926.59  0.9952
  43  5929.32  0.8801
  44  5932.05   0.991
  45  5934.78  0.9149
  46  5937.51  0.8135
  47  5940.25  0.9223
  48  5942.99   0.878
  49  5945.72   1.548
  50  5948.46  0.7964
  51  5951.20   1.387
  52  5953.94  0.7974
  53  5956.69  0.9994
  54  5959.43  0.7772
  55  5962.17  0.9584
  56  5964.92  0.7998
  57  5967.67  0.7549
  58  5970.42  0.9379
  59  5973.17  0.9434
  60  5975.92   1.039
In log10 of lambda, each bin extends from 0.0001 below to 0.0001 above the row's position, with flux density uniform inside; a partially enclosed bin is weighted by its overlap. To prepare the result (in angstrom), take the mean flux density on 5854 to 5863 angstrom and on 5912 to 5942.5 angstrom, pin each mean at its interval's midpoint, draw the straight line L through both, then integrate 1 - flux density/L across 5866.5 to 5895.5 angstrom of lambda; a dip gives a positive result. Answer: 3.2 angstrom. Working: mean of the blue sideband 0.879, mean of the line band 0.806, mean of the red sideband 0.968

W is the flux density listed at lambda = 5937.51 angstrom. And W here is 0.8135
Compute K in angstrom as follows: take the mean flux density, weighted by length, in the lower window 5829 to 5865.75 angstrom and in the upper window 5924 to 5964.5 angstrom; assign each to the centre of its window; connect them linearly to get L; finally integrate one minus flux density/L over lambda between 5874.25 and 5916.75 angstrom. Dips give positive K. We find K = 2.9 angstrom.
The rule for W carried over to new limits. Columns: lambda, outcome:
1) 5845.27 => 0.9841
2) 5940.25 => 0.9223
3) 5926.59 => 0.9952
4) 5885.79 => 0.7573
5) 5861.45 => 0.9208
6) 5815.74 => 0.9596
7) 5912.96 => 1.425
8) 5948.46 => 0.7964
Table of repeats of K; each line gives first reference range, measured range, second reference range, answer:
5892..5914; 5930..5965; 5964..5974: -3.6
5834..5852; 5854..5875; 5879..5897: 0.1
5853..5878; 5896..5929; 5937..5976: -2.5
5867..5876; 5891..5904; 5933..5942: 0.9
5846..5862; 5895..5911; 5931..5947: 0.9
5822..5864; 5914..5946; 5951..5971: -1.9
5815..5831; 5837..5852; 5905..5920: -0.6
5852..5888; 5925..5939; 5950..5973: -0.1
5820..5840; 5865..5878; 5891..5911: 0.6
